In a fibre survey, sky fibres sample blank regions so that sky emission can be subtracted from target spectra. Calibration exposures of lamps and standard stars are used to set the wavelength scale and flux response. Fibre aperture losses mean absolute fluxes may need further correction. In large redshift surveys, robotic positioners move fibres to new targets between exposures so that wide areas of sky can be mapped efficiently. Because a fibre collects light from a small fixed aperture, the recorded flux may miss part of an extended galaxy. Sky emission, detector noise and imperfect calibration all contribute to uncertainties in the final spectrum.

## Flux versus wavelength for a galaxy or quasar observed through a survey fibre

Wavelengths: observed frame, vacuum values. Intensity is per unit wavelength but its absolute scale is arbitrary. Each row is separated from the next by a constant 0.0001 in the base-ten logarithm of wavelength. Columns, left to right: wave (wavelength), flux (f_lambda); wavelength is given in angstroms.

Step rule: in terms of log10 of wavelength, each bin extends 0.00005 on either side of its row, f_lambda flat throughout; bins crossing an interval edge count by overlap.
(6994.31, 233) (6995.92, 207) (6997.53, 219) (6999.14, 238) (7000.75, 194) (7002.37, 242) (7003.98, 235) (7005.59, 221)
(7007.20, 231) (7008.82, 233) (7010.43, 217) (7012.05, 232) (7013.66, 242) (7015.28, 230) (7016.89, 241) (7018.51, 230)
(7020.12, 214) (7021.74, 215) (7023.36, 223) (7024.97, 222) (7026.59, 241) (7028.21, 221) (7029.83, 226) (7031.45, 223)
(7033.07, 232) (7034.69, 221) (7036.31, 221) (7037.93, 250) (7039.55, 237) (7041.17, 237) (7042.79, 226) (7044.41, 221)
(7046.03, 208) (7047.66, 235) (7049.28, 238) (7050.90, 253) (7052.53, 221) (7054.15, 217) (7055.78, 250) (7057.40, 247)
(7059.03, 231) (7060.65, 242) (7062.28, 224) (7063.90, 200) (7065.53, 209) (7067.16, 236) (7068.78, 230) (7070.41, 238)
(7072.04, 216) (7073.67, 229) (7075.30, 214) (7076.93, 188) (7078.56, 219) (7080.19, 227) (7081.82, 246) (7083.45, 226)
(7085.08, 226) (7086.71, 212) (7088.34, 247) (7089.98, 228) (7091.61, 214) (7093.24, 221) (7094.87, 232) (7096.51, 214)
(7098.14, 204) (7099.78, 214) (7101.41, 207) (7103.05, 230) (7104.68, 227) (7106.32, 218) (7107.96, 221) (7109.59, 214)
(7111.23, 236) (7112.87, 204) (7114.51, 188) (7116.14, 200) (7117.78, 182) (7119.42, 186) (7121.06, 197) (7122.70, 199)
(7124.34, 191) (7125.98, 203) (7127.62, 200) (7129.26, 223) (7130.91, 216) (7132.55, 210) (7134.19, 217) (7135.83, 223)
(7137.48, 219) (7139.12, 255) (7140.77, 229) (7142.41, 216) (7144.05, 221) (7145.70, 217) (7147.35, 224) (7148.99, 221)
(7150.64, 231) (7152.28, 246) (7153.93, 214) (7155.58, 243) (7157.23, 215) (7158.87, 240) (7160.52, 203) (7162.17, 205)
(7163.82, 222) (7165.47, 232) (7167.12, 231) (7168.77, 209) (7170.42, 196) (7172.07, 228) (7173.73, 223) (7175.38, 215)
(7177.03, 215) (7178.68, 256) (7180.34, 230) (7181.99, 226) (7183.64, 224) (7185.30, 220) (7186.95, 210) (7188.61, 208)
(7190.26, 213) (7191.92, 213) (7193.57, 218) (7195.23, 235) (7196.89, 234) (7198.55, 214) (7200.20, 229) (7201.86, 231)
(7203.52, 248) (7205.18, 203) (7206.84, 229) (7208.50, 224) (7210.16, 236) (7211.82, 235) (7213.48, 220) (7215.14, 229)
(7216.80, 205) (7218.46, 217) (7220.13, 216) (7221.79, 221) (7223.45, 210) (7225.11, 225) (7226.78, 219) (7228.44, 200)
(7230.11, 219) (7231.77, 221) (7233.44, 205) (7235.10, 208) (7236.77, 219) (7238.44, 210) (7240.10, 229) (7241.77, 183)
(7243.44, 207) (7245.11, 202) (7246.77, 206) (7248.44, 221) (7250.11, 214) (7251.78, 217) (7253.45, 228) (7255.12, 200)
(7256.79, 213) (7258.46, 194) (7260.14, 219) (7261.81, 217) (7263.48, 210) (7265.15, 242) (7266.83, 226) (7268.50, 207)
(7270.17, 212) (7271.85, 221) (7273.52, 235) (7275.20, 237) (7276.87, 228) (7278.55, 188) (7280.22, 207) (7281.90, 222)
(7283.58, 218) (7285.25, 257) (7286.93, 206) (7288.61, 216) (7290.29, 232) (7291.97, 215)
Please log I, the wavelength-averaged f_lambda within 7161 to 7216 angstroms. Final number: 223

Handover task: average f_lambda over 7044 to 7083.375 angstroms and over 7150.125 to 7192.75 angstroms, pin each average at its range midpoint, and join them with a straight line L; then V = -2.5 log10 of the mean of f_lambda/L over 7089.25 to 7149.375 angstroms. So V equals 0.05 mag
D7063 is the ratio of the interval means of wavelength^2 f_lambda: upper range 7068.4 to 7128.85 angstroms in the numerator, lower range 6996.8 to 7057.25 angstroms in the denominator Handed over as 0.96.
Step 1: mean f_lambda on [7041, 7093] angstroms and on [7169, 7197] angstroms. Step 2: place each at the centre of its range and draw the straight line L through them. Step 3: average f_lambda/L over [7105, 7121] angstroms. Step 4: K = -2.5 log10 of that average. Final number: 0.094 mag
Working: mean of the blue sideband 227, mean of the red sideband 221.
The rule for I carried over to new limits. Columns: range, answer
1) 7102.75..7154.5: 215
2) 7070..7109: 221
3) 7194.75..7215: 228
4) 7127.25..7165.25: 223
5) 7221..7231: 216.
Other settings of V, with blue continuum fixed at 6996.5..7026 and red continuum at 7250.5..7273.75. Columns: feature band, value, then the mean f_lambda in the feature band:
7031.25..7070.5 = -0.023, 230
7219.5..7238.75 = 0.017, 215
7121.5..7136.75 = 0.066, 209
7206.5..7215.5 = -0.049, 229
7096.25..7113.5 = 0.027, 217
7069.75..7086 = 0.006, 223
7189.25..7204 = -0.030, 225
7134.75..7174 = -0.012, 223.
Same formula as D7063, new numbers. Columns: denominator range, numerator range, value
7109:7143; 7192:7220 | 1.10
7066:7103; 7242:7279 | 1.02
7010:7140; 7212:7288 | 1.02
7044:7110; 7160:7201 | 1.01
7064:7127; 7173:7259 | 1.05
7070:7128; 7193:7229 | 1.07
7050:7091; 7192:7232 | 1.02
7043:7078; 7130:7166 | 1.01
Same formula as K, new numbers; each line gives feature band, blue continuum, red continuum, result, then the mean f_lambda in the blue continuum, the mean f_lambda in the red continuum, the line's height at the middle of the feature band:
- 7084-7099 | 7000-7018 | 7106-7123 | -0.064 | 229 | 204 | 209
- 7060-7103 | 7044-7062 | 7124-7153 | 0.034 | 233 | 221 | 229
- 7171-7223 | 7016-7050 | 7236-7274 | -0.027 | 228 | 214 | 218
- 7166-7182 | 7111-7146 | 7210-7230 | -0.042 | 210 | 219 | 214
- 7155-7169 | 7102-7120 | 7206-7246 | -0.049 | 210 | 216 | 213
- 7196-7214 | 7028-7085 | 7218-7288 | -0.045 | 227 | 216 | 219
